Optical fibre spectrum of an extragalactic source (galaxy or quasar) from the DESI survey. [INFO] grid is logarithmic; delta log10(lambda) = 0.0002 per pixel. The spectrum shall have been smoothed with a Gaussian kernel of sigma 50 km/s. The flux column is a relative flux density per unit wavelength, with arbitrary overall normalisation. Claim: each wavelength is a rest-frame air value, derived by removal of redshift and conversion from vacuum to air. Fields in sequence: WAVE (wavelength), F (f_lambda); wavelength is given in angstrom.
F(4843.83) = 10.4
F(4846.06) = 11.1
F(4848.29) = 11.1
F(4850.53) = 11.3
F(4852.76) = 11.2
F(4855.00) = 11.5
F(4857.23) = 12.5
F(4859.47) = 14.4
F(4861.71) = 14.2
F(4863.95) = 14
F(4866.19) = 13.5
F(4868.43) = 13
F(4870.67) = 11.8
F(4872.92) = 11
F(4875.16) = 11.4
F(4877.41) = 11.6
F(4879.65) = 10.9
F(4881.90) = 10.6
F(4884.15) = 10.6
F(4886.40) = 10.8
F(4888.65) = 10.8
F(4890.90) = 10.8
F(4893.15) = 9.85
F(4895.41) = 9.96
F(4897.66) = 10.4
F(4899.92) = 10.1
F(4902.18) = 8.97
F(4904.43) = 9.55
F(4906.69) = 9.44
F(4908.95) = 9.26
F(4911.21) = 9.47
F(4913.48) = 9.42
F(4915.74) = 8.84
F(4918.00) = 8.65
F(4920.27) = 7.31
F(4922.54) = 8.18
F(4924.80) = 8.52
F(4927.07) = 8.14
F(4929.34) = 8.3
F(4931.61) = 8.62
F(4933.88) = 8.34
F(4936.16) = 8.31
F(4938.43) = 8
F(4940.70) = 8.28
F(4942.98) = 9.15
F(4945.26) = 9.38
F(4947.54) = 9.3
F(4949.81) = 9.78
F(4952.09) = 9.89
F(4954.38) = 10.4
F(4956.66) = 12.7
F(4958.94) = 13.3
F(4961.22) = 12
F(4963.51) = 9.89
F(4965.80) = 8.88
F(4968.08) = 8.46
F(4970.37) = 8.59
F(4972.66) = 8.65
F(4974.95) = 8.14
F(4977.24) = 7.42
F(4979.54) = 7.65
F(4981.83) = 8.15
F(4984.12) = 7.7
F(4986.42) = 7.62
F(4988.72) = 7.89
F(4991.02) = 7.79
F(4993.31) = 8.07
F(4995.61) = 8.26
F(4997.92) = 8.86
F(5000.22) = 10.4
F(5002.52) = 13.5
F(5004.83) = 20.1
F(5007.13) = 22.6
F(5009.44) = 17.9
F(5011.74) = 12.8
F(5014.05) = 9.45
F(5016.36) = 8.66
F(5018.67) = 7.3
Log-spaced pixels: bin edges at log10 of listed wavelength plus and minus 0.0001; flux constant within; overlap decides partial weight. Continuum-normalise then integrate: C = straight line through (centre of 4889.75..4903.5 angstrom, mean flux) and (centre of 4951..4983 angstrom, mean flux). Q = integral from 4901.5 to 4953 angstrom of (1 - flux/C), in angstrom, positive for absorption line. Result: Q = 5.2 angstrom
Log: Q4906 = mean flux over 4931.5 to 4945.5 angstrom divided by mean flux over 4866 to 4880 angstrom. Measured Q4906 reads 0.7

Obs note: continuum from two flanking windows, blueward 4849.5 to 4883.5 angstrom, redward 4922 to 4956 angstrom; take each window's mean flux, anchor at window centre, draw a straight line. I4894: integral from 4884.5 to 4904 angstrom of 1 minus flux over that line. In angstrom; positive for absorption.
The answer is 1.3 angstrom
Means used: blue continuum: 12.2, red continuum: 8.91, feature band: 10.2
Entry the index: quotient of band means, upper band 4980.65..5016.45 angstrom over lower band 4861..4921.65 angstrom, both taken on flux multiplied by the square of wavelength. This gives 1.12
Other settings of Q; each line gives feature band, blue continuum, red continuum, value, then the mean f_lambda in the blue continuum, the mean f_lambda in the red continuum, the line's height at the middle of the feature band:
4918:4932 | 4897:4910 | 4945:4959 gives 2.6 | 9.59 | 10.6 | 10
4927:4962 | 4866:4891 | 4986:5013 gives 6.5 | 11.3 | 12.3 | 11.8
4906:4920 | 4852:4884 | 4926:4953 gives 1.4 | 12.2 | 8.78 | 10.1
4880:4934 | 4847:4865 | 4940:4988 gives 7.9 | 12.5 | 9.29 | 11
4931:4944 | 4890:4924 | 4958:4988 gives 1.0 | 9.33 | 8.91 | 9.13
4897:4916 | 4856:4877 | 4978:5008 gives 4.1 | 12.8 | 10.5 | 12.1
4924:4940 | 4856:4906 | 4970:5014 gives 4.0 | 11.4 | 10.7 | 11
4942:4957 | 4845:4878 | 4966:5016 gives 1.4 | 12.3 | 10.4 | 11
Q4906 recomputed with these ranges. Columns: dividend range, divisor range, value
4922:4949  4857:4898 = 0.73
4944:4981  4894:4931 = 1.07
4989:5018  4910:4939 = 1.43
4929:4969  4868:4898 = 0.88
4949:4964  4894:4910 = 1.16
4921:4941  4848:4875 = 0.66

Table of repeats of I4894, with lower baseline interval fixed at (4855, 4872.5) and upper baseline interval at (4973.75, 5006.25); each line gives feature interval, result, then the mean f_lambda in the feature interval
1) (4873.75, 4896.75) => 3.3 angstrom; 10.7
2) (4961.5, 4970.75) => 0.8 angstrom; 9.27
